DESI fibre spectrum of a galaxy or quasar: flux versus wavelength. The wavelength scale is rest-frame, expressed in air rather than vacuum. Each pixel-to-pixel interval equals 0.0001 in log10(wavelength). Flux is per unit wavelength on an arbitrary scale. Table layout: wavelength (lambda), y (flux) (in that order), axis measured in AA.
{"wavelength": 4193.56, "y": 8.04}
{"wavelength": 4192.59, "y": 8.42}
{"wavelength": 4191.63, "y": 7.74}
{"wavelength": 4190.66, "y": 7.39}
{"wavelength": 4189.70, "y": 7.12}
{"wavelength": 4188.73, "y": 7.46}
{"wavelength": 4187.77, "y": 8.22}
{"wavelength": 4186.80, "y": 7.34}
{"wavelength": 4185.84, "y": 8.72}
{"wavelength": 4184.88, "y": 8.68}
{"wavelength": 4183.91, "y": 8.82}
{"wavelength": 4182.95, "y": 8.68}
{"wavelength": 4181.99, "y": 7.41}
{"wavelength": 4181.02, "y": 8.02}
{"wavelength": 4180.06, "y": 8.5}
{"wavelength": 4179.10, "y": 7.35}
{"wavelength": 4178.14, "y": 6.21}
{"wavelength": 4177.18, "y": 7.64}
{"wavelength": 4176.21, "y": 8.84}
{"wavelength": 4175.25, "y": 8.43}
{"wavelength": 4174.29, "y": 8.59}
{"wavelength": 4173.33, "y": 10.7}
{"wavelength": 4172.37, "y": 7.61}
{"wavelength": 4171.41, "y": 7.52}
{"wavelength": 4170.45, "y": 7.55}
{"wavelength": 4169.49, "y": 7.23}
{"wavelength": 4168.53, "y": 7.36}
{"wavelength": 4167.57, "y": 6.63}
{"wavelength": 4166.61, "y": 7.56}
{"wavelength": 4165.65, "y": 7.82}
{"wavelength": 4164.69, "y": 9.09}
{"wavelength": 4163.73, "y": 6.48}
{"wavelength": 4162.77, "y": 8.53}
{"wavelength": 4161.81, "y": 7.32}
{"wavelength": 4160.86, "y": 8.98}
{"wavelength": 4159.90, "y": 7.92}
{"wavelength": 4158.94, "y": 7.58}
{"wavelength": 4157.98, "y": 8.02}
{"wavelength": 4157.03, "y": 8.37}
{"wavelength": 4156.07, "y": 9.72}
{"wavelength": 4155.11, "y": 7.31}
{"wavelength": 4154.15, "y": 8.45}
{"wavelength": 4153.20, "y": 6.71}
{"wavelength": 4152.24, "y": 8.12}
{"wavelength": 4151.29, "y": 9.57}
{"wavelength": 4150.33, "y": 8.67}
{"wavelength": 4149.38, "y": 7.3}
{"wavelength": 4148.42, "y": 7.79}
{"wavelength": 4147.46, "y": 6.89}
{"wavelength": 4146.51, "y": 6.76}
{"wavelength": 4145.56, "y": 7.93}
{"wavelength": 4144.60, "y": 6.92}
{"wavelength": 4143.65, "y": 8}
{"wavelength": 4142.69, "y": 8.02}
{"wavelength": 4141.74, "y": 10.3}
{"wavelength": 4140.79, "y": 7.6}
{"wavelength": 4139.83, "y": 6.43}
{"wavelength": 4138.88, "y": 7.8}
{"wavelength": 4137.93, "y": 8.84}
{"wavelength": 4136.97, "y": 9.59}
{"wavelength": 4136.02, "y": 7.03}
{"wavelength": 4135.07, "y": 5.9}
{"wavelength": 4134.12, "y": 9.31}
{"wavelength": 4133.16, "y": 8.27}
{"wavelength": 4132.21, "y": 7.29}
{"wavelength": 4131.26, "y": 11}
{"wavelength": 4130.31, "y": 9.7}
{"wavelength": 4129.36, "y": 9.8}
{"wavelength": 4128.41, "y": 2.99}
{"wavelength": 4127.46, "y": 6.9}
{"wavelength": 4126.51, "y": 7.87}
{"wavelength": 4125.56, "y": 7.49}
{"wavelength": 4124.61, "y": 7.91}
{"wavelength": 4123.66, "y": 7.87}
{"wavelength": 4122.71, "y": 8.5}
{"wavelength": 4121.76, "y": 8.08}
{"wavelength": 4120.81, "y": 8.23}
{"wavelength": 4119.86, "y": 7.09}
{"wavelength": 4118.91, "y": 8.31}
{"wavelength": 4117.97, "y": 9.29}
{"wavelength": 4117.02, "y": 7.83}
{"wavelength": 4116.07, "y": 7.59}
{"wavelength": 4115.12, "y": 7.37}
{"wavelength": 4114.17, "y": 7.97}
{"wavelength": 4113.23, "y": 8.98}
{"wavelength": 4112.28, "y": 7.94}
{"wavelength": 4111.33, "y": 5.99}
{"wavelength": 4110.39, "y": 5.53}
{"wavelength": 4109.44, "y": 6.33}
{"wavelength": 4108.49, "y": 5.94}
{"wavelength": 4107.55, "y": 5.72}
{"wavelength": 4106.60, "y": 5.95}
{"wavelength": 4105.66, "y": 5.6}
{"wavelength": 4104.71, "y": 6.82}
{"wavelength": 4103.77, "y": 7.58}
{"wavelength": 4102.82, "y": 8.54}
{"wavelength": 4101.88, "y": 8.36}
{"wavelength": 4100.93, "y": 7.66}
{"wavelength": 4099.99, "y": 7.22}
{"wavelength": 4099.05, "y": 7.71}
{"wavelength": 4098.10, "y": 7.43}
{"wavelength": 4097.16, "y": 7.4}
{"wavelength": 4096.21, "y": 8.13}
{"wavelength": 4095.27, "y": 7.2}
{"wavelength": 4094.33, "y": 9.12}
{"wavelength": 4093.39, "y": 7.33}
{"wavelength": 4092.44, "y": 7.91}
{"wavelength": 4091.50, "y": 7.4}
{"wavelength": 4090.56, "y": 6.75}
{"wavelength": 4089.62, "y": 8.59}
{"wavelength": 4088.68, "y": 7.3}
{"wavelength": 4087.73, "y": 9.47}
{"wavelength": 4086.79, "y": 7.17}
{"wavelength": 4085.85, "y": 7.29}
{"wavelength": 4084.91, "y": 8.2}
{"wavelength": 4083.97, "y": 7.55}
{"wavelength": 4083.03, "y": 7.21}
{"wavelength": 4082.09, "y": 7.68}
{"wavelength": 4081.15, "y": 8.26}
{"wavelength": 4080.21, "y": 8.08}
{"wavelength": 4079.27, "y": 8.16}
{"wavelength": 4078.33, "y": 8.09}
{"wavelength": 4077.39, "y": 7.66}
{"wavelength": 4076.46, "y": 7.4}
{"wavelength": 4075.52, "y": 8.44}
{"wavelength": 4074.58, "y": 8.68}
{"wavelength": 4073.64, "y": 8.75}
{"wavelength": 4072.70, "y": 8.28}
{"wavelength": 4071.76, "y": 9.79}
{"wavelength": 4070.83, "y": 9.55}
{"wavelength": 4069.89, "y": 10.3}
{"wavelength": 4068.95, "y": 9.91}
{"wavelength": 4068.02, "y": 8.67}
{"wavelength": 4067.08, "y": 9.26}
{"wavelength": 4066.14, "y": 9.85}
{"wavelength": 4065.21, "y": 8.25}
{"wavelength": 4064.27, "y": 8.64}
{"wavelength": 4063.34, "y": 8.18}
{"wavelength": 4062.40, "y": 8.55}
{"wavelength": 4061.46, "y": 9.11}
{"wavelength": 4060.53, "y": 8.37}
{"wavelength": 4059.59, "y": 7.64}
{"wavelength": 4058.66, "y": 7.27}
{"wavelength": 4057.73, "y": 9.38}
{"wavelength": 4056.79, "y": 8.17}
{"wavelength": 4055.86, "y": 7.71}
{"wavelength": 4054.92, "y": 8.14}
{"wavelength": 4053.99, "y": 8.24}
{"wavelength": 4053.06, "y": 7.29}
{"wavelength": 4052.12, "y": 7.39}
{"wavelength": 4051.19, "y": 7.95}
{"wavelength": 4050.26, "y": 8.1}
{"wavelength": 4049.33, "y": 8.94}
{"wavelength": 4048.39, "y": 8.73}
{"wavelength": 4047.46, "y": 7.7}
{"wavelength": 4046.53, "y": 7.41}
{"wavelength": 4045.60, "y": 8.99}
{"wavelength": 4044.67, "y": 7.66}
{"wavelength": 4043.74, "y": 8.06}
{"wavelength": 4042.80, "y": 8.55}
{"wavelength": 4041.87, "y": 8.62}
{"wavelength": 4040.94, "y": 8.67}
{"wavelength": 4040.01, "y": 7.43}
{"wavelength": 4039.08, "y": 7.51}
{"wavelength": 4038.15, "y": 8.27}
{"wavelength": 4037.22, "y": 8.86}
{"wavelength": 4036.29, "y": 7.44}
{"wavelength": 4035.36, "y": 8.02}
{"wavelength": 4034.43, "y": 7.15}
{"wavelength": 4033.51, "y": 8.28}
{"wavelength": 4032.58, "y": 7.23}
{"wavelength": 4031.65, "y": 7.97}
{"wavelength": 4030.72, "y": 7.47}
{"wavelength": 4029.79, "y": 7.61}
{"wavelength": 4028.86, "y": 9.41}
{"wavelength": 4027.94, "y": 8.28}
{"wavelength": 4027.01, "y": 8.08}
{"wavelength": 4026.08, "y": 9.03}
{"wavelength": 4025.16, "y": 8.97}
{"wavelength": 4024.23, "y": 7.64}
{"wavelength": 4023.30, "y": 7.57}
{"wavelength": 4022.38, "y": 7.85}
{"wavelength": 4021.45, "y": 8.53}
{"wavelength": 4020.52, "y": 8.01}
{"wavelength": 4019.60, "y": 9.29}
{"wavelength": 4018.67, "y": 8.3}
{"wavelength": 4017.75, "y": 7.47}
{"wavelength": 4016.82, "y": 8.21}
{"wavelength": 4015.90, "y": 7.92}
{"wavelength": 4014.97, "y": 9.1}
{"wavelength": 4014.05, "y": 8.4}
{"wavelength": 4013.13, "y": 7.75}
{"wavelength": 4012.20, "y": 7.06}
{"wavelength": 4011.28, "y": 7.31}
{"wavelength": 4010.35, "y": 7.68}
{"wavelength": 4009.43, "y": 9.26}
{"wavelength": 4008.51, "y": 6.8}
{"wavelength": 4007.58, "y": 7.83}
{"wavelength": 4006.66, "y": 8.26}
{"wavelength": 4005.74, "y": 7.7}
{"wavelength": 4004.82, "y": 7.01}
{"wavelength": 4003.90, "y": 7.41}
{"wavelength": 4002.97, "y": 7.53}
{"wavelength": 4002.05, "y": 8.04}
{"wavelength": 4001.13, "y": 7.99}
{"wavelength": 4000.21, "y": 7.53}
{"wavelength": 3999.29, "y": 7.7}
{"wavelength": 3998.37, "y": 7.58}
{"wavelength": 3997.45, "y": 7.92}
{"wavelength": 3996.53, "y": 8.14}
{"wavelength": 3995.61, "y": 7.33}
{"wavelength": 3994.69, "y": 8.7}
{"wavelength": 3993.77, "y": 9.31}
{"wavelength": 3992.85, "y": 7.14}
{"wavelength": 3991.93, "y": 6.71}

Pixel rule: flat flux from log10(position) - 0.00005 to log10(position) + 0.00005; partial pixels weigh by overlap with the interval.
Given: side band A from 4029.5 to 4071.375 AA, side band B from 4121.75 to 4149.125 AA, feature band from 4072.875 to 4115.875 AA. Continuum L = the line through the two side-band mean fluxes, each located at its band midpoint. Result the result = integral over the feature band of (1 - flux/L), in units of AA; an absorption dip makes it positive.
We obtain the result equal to 2.8 AA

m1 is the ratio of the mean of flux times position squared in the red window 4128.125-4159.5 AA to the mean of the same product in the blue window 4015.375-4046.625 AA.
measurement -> 1.0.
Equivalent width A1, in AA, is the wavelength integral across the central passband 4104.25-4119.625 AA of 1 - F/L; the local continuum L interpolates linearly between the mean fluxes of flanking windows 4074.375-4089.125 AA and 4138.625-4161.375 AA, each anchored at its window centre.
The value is 1.7 AA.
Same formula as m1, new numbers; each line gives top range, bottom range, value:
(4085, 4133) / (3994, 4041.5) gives 1.00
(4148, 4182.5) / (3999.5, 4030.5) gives 1.07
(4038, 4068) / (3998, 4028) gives 1.06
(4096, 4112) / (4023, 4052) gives 0.88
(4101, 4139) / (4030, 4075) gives 0.95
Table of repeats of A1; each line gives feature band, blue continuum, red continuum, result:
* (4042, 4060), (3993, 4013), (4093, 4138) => -0.83 AA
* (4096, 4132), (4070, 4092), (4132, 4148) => 1.86 AA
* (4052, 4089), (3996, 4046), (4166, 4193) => -1.71 AA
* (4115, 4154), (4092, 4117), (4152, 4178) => -1.56 AA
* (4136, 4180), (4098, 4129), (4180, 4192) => -1.32 AA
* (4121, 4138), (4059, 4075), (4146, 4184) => 0.60 AA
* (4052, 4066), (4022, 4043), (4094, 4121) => -0.68 AA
